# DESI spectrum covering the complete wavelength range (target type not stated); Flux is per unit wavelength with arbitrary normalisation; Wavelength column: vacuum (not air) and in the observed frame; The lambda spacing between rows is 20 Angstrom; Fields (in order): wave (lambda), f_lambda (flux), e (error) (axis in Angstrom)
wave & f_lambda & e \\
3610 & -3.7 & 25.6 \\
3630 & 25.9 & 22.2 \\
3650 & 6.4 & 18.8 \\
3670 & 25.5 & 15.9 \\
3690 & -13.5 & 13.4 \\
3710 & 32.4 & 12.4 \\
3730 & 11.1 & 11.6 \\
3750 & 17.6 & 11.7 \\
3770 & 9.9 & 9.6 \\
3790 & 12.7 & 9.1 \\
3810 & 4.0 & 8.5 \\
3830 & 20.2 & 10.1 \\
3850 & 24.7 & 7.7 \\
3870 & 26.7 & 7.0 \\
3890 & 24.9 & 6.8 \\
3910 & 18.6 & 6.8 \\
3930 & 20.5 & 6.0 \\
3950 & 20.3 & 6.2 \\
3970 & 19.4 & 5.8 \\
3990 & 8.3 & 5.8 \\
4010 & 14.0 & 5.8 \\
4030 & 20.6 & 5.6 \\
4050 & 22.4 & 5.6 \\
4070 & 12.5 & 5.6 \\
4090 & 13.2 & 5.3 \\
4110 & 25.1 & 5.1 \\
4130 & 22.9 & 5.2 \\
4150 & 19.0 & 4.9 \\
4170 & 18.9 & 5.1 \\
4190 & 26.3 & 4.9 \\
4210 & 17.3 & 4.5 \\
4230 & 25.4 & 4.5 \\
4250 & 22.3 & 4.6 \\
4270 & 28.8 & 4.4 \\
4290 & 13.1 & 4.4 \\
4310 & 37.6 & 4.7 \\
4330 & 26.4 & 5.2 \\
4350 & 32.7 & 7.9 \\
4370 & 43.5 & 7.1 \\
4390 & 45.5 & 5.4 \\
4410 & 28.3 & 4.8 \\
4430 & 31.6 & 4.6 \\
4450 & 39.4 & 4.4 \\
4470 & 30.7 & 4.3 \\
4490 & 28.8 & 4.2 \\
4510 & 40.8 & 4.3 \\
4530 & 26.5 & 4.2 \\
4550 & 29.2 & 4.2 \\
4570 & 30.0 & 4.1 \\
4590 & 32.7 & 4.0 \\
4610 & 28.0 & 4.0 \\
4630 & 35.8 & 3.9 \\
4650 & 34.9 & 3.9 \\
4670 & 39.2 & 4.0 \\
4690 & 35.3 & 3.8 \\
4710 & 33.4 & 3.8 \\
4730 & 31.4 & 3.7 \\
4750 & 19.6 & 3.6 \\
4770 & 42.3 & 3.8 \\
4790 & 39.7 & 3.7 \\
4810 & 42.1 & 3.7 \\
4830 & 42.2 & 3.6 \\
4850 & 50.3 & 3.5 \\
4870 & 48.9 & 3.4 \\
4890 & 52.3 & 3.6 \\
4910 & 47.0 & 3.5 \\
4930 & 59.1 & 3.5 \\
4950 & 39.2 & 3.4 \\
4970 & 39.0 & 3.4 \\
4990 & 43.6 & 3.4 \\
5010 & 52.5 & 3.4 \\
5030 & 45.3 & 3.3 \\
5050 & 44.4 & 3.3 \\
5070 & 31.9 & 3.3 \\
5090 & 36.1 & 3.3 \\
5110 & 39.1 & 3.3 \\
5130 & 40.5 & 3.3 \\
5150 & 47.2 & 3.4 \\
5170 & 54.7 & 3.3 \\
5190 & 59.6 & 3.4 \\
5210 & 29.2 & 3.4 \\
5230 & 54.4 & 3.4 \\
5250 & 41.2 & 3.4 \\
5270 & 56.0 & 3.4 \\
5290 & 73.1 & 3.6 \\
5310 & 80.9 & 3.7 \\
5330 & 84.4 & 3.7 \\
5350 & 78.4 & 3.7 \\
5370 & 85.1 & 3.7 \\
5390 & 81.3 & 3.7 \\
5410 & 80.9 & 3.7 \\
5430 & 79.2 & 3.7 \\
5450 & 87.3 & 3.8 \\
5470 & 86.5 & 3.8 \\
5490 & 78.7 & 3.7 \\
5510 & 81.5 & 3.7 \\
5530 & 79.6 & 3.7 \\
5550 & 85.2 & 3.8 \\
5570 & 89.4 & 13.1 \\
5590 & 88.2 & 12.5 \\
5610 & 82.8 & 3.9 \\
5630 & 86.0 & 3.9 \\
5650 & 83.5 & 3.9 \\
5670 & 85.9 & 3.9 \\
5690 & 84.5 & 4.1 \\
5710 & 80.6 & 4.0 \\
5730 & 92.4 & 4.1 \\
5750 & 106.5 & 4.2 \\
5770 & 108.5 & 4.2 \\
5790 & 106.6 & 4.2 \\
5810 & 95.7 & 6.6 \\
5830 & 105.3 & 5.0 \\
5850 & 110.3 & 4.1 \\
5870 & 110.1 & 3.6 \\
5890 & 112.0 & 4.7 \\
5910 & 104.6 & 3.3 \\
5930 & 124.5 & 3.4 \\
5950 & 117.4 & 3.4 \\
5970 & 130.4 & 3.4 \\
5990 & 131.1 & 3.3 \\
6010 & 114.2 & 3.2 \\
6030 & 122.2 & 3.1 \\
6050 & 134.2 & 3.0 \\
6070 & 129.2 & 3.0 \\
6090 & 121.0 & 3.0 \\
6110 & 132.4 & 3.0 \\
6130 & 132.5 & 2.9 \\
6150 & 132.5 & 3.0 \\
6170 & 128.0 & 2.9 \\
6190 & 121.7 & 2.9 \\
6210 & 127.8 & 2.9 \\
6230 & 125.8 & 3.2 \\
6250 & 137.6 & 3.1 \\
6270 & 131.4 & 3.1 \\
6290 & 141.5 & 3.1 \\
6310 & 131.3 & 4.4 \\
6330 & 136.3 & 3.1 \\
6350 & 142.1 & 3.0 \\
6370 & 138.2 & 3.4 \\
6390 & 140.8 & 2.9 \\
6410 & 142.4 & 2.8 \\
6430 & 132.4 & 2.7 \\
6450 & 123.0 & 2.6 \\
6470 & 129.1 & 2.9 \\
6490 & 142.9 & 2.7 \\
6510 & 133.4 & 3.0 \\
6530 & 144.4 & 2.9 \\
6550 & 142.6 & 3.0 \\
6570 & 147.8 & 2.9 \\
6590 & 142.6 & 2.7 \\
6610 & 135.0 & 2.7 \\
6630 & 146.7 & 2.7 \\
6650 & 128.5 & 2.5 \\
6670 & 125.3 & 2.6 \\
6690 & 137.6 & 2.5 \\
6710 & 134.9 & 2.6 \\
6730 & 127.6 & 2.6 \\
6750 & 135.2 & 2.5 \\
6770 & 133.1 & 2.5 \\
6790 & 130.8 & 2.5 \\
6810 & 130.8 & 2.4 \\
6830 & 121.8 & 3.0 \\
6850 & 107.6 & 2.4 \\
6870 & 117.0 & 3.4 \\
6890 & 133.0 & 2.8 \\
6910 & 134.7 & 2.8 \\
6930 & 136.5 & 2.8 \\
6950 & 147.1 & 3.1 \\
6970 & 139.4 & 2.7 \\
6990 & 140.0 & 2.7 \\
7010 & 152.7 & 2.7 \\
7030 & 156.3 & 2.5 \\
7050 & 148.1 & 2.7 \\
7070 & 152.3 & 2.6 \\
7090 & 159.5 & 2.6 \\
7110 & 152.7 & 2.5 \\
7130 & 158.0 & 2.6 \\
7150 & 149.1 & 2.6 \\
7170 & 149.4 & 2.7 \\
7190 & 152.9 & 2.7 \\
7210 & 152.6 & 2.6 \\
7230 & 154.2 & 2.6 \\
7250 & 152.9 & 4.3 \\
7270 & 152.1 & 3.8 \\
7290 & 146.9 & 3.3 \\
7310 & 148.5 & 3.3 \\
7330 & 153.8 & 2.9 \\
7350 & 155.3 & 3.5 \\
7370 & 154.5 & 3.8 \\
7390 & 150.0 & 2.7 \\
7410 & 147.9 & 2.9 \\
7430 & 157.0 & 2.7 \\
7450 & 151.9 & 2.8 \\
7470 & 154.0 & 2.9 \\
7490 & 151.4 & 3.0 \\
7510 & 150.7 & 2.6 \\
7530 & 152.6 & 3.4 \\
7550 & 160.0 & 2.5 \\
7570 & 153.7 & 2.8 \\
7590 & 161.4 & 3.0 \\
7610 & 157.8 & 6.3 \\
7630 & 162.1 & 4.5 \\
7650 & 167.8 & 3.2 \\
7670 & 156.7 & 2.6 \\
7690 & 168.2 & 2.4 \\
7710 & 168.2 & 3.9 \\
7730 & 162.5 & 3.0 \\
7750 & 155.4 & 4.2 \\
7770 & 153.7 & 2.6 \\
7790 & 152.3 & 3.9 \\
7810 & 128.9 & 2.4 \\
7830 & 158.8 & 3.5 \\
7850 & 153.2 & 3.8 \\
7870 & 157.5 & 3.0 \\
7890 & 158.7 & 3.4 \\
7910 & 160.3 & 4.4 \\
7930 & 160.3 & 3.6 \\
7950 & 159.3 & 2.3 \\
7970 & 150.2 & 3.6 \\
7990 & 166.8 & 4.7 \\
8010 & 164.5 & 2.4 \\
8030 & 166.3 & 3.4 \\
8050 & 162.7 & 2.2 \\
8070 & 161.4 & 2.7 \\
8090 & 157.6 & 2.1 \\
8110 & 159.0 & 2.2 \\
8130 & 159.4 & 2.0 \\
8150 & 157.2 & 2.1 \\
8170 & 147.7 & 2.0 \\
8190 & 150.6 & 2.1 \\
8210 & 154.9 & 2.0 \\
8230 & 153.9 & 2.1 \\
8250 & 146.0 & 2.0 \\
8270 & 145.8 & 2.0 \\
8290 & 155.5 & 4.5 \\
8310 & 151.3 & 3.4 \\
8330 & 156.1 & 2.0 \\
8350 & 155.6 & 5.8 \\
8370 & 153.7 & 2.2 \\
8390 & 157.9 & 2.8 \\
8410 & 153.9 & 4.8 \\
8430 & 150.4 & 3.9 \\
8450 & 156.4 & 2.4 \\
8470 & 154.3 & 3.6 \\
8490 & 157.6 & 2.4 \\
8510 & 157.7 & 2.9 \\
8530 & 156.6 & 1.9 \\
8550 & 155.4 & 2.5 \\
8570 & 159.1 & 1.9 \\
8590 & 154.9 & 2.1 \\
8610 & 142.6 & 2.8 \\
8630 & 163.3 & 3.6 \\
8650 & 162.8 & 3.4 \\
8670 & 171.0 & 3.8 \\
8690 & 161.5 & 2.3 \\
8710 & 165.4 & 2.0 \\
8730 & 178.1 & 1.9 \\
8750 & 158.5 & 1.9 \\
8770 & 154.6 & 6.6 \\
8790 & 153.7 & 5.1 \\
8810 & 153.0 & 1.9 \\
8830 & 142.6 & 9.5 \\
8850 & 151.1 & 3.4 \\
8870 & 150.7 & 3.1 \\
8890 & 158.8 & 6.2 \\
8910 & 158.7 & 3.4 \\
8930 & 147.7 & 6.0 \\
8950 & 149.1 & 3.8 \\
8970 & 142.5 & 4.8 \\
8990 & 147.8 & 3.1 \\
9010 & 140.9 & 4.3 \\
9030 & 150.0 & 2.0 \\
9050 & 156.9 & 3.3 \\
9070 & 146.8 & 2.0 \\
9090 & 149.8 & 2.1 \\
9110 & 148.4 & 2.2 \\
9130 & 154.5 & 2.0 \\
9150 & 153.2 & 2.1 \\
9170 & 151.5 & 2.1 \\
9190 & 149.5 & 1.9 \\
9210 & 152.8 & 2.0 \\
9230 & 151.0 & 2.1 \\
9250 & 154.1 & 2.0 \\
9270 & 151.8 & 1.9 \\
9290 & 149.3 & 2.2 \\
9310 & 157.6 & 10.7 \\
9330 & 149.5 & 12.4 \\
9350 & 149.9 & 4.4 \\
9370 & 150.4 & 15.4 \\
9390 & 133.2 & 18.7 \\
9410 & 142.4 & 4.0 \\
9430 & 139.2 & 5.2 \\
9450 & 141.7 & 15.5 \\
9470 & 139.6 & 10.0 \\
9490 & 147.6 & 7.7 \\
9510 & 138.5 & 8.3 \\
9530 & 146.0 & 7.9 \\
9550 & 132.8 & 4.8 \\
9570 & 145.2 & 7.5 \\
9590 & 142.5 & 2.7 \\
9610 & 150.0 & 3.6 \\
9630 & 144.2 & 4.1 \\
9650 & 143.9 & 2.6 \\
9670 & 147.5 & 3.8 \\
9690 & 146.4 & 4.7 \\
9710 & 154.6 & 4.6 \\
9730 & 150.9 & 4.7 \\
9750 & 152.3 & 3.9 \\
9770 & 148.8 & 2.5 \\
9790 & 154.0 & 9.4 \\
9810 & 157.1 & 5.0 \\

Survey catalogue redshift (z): 0.325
